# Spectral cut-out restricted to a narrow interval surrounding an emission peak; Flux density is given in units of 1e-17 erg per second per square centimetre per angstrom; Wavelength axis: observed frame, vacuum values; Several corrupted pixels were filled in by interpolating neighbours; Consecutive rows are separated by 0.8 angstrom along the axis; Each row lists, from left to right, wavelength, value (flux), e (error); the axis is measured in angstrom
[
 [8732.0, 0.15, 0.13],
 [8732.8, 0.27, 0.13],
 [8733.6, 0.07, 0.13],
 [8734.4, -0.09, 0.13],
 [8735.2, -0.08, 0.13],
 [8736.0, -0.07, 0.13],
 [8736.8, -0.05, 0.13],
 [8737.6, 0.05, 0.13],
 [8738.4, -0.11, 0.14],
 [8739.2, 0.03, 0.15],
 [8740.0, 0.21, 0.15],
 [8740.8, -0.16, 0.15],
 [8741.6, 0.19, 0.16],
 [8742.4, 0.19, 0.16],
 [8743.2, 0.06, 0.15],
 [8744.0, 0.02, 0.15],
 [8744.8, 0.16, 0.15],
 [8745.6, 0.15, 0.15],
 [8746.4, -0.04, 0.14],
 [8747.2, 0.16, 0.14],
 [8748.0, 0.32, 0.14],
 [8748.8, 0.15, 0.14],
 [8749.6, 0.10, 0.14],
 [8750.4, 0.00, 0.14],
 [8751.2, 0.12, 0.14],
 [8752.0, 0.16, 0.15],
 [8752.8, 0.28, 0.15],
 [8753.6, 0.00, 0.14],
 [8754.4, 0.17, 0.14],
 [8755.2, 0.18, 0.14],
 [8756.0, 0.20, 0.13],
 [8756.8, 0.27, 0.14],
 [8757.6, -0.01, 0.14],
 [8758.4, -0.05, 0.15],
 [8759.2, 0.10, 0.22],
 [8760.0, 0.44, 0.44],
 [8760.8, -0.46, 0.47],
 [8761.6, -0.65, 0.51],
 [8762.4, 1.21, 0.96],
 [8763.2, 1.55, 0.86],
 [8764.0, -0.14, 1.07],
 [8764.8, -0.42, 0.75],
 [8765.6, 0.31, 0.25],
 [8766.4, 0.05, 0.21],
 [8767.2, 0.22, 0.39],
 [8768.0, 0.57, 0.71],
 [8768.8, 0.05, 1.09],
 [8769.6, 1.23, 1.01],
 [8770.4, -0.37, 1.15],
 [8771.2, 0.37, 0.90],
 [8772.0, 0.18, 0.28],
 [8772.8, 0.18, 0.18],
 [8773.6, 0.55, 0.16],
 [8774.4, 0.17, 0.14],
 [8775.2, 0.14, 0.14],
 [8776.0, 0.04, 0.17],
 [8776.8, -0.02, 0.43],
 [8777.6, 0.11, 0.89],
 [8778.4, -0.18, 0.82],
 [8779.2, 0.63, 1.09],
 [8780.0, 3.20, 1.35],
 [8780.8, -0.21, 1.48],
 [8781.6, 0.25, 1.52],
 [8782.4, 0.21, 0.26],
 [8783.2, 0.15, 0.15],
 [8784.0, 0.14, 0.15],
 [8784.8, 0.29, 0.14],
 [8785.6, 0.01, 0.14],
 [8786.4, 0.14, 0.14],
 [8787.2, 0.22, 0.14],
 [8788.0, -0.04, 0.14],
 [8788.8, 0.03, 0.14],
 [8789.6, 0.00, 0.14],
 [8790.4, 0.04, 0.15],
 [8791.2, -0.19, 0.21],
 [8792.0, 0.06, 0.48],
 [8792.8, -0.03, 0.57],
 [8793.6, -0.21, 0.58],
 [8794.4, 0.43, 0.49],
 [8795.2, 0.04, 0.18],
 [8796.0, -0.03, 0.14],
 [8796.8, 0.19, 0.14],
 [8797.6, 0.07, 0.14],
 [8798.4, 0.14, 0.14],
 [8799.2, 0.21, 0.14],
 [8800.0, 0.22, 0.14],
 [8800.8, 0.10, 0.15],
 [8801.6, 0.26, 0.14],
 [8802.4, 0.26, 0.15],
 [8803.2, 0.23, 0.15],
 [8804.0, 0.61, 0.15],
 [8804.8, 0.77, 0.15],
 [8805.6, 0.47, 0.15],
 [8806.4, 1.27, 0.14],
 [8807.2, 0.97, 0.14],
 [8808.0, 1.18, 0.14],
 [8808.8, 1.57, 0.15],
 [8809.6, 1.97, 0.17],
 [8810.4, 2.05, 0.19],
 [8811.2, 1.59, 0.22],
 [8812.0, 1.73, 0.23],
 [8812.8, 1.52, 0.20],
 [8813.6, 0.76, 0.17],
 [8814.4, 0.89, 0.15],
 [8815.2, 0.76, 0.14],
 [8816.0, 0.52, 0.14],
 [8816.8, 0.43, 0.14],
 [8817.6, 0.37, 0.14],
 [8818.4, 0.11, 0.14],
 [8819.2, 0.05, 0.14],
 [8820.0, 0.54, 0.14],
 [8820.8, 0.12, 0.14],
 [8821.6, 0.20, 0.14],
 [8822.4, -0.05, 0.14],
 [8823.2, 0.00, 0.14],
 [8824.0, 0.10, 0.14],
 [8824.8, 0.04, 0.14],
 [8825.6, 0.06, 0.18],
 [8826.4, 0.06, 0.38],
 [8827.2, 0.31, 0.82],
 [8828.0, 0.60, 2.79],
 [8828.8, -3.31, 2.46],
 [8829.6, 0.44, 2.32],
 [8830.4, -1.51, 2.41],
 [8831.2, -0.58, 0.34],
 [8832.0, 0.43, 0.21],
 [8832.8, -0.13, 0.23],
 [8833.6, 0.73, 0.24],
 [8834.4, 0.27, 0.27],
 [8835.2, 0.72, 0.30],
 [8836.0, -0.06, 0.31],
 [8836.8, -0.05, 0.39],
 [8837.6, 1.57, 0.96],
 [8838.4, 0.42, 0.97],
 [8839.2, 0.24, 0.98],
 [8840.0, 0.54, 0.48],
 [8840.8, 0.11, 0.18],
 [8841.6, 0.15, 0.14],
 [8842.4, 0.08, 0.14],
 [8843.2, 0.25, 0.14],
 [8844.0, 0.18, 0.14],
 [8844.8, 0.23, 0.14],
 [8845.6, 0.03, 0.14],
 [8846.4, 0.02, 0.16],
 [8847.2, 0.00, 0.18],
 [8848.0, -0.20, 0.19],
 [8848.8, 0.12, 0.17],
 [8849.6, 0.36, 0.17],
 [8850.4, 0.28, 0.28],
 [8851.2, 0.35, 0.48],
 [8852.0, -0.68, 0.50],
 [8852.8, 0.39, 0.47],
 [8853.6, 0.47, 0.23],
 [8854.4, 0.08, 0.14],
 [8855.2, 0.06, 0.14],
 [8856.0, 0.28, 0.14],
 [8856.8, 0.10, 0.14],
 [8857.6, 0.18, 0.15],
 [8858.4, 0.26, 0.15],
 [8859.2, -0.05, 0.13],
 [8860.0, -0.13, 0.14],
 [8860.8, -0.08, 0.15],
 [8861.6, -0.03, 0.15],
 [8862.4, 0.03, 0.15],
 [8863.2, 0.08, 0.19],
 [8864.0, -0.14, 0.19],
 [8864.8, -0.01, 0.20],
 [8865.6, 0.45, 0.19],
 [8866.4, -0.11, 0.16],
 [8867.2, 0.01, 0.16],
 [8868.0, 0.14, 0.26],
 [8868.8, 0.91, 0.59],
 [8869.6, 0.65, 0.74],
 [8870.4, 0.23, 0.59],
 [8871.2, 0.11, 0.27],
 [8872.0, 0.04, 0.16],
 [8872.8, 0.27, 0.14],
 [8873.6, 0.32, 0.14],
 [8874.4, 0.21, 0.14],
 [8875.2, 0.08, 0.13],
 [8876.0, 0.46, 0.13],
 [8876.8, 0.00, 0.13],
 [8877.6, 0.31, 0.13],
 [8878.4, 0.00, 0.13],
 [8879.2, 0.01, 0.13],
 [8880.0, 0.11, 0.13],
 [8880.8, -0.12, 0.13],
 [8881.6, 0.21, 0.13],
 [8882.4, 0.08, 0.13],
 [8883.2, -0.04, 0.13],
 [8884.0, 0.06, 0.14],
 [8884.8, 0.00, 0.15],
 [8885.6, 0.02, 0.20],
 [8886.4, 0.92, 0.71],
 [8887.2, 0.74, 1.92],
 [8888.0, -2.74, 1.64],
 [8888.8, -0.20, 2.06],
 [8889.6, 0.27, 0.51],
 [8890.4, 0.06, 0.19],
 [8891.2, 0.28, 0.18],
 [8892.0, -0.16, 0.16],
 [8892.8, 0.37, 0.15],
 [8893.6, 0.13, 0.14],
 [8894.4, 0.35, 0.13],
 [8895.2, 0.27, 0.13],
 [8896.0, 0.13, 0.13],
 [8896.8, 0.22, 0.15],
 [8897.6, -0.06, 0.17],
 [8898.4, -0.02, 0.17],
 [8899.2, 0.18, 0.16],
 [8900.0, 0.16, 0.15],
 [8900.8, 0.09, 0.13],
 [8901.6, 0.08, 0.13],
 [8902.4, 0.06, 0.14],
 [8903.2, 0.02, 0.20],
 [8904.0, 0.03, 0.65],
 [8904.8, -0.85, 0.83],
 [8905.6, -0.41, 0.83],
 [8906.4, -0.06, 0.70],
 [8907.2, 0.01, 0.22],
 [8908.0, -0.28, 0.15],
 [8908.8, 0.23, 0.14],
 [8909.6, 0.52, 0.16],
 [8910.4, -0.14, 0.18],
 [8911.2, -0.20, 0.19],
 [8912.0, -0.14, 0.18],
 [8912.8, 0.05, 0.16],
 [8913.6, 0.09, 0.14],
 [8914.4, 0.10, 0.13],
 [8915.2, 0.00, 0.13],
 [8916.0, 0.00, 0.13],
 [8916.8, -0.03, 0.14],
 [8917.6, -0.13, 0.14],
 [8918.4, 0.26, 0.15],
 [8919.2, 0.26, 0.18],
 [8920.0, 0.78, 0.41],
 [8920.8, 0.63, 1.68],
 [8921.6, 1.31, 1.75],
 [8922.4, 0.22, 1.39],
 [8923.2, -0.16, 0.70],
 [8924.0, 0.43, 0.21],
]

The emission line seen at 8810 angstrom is H-beta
